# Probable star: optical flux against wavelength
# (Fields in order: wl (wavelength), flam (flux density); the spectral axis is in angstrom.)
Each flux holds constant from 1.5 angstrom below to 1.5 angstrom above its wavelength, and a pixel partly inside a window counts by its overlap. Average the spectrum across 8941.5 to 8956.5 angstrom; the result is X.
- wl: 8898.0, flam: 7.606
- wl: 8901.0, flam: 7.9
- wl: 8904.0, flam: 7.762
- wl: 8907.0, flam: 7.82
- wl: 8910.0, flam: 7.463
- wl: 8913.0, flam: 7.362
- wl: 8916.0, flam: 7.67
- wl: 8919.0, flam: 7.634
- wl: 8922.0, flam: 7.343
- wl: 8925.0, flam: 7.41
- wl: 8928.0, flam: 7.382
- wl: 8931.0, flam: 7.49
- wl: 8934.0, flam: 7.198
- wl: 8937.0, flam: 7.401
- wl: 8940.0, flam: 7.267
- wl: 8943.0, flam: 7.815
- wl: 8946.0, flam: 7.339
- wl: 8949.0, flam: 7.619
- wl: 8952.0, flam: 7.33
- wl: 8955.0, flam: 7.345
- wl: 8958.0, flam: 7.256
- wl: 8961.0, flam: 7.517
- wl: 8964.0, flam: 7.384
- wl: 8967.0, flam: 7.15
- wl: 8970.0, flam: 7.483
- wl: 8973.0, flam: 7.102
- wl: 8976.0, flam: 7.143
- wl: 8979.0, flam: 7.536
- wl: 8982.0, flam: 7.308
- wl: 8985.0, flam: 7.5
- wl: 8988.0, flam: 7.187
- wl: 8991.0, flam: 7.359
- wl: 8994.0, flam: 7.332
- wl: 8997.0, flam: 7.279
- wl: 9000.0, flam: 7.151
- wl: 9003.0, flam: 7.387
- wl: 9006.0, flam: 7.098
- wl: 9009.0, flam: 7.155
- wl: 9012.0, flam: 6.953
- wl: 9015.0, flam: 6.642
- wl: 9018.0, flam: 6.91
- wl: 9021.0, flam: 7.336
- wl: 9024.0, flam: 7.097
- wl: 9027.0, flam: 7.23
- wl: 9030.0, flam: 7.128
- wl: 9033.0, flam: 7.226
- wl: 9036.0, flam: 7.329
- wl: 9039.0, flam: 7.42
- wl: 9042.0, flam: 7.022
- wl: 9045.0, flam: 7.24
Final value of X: 7.49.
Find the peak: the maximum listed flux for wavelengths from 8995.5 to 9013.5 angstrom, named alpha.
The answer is 7.387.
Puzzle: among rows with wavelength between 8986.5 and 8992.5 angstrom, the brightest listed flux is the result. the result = 7.359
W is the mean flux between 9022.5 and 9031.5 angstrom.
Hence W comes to 7.15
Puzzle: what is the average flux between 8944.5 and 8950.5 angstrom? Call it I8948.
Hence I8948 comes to 7.48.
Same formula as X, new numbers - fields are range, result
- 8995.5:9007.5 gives 7.23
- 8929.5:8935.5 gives 7.34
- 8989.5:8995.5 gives 7.35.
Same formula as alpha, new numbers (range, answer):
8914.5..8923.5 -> 7.67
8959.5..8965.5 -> 7.517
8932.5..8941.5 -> 7.401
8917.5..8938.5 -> 7.634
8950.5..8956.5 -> 7.345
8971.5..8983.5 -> 7.536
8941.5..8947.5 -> 7.815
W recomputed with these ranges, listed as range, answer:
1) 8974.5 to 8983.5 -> 7.33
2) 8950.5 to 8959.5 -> 7.31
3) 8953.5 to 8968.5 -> 7.33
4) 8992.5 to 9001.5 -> 7.25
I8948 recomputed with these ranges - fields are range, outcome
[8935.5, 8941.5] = 7.33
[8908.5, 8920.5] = 7.53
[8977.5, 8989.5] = 7.38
